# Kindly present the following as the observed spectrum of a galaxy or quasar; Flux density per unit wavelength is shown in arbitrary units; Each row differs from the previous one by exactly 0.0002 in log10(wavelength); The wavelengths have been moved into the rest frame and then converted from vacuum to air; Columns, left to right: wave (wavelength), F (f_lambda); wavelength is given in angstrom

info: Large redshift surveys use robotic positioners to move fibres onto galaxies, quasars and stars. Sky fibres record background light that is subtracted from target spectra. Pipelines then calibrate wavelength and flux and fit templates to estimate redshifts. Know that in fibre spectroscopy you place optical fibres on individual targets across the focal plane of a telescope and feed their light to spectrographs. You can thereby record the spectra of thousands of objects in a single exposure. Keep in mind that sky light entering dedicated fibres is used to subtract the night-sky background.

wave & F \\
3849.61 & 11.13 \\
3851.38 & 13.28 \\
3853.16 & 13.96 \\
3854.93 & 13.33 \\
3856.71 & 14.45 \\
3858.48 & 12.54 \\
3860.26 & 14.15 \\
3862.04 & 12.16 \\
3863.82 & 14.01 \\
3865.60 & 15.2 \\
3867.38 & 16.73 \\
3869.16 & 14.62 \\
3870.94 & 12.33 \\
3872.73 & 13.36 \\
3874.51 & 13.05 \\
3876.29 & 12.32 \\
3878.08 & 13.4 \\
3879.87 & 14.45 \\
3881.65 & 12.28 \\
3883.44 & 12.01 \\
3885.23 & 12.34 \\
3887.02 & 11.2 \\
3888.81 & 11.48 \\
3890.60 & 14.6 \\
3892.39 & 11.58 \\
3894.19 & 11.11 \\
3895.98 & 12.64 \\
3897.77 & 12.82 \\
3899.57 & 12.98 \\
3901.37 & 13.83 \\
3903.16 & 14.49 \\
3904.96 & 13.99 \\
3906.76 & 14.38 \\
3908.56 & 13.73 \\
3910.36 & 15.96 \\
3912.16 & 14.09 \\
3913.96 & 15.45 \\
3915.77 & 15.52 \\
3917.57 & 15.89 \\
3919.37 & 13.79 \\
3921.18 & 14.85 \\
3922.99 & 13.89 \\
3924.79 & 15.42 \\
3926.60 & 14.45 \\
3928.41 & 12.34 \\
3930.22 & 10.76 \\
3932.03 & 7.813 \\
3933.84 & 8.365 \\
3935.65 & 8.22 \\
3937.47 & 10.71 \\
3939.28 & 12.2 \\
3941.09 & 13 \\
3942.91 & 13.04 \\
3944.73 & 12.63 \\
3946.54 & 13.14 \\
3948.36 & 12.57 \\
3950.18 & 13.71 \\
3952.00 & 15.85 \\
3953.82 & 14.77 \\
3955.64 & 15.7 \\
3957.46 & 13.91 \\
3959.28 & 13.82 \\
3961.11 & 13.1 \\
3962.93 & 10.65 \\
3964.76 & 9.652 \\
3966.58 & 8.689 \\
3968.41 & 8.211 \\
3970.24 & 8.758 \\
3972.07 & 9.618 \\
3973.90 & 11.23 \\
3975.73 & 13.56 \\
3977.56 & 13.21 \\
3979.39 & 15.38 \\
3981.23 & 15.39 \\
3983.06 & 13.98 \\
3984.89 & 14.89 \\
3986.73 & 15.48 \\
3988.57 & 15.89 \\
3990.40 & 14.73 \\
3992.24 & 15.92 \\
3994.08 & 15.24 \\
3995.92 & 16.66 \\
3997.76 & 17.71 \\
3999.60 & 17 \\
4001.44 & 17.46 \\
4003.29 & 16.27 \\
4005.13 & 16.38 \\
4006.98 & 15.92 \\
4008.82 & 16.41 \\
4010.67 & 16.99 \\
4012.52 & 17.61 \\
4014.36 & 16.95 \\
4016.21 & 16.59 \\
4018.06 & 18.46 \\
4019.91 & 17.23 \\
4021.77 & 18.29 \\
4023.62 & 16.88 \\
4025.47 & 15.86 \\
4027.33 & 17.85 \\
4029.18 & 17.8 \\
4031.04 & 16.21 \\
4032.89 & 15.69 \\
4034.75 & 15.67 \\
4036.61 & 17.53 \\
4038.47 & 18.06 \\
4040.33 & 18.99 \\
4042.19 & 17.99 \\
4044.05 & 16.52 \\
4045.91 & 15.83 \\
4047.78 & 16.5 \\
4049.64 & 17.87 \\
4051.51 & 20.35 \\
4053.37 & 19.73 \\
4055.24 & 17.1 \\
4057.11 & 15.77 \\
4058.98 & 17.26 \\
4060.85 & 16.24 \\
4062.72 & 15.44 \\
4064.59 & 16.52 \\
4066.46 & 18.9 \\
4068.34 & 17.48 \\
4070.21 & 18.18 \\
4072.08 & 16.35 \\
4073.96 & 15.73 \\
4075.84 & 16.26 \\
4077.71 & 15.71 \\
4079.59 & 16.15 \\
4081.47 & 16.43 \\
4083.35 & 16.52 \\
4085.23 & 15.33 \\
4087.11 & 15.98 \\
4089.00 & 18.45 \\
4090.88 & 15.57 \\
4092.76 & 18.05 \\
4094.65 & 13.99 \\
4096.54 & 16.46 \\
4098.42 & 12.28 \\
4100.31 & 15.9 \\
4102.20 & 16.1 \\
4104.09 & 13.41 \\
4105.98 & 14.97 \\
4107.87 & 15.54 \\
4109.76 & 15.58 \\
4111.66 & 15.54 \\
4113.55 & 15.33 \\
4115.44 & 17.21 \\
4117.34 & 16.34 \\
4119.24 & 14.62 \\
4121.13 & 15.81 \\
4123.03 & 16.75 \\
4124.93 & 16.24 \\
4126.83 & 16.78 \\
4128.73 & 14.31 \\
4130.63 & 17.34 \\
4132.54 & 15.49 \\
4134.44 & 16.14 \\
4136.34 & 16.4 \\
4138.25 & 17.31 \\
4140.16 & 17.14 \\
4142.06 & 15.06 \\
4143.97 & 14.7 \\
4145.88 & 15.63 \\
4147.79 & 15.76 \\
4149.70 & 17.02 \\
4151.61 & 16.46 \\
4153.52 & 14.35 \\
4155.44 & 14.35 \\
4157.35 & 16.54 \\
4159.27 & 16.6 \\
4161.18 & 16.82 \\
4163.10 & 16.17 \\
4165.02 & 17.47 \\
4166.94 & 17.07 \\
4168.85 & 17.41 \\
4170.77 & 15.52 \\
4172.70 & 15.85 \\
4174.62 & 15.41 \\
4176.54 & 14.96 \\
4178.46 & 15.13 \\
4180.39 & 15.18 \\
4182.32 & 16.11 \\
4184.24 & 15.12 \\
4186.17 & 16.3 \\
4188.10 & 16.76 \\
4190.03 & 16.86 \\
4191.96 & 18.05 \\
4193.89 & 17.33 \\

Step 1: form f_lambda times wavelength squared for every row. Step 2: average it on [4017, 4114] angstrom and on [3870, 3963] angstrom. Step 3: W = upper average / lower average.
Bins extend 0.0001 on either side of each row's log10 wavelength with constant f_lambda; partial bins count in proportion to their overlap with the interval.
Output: 1.37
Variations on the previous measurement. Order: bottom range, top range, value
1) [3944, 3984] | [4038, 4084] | 1.42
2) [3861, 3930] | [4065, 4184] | 1.32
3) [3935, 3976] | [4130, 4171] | 1.49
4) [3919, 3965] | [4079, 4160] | 1.37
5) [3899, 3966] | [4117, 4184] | 1.35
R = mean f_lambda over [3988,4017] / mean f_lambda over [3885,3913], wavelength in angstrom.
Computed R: 1.25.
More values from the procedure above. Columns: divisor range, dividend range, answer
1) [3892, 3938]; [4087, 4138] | 1.21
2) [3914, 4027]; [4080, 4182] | 1.13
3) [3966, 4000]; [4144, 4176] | 1.17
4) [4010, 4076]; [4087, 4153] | 0.92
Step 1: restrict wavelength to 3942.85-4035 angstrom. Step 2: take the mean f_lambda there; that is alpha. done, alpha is 14.8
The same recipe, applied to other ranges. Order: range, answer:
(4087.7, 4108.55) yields 15.5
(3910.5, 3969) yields 12.8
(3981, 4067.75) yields 16.8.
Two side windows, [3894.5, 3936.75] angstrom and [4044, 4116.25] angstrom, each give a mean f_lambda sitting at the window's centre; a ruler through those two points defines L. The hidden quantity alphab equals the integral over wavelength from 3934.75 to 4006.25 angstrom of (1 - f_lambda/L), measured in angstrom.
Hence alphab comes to 3.8 angstrom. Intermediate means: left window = 13.2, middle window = 13.6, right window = 16.4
